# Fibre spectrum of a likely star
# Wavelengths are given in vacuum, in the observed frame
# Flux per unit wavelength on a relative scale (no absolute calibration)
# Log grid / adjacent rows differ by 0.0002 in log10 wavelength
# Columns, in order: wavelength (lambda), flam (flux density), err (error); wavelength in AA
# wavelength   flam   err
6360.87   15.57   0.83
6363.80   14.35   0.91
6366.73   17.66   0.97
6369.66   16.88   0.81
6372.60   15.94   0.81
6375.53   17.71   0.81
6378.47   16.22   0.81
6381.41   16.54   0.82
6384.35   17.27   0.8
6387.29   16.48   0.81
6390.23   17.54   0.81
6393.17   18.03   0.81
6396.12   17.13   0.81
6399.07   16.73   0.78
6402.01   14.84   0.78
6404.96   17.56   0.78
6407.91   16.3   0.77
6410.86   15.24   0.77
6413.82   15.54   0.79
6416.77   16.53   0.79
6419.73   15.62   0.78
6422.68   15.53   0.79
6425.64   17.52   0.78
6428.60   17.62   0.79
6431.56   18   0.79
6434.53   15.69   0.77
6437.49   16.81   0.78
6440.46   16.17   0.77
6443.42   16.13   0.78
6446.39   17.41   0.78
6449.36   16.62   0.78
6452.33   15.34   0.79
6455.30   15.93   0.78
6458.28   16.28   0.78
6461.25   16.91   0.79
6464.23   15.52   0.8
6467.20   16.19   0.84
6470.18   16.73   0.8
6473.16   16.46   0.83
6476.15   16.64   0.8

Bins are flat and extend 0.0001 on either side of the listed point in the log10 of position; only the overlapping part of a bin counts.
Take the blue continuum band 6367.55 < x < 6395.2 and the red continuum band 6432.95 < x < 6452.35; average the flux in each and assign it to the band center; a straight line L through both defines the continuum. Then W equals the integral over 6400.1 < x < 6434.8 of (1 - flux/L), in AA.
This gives 0.55 AA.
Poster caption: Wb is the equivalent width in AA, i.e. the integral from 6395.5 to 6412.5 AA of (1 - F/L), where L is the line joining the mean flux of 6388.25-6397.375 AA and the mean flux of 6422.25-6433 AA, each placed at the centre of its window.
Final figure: 1.2 AA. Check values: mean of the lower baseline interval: 17.5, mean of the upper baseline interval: 17.3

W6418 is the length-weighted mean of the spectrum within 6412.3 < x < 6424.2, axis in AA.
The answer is 15.8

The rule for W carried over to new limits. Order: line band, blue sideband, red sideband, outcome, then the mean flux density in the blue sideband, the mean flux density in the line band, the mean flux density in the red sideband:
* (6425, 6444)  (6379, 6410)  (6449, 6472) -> -0.5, 16.8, 16.9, 16.2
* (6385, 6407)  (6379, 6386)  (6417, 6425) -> -0.5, 16.8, 16.9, 15.9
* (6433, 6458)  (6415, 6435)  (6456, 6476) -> 0.4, 16.7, 16.3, 16.3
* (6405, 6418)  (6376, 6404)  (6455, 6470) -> 0.4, 16.8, 16.1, 16.2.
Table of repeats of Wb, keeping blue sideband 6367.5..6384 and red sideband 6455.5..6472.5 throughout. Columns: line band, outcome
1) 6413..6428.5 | 0.2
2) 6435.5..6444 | 0.0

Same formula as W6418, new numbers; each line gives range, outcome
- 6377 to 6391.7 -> 16.8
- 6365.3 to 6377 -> 17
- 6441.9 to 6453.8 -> 16.4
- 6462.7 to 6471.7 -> 16.2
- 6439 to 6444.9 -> 16.2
